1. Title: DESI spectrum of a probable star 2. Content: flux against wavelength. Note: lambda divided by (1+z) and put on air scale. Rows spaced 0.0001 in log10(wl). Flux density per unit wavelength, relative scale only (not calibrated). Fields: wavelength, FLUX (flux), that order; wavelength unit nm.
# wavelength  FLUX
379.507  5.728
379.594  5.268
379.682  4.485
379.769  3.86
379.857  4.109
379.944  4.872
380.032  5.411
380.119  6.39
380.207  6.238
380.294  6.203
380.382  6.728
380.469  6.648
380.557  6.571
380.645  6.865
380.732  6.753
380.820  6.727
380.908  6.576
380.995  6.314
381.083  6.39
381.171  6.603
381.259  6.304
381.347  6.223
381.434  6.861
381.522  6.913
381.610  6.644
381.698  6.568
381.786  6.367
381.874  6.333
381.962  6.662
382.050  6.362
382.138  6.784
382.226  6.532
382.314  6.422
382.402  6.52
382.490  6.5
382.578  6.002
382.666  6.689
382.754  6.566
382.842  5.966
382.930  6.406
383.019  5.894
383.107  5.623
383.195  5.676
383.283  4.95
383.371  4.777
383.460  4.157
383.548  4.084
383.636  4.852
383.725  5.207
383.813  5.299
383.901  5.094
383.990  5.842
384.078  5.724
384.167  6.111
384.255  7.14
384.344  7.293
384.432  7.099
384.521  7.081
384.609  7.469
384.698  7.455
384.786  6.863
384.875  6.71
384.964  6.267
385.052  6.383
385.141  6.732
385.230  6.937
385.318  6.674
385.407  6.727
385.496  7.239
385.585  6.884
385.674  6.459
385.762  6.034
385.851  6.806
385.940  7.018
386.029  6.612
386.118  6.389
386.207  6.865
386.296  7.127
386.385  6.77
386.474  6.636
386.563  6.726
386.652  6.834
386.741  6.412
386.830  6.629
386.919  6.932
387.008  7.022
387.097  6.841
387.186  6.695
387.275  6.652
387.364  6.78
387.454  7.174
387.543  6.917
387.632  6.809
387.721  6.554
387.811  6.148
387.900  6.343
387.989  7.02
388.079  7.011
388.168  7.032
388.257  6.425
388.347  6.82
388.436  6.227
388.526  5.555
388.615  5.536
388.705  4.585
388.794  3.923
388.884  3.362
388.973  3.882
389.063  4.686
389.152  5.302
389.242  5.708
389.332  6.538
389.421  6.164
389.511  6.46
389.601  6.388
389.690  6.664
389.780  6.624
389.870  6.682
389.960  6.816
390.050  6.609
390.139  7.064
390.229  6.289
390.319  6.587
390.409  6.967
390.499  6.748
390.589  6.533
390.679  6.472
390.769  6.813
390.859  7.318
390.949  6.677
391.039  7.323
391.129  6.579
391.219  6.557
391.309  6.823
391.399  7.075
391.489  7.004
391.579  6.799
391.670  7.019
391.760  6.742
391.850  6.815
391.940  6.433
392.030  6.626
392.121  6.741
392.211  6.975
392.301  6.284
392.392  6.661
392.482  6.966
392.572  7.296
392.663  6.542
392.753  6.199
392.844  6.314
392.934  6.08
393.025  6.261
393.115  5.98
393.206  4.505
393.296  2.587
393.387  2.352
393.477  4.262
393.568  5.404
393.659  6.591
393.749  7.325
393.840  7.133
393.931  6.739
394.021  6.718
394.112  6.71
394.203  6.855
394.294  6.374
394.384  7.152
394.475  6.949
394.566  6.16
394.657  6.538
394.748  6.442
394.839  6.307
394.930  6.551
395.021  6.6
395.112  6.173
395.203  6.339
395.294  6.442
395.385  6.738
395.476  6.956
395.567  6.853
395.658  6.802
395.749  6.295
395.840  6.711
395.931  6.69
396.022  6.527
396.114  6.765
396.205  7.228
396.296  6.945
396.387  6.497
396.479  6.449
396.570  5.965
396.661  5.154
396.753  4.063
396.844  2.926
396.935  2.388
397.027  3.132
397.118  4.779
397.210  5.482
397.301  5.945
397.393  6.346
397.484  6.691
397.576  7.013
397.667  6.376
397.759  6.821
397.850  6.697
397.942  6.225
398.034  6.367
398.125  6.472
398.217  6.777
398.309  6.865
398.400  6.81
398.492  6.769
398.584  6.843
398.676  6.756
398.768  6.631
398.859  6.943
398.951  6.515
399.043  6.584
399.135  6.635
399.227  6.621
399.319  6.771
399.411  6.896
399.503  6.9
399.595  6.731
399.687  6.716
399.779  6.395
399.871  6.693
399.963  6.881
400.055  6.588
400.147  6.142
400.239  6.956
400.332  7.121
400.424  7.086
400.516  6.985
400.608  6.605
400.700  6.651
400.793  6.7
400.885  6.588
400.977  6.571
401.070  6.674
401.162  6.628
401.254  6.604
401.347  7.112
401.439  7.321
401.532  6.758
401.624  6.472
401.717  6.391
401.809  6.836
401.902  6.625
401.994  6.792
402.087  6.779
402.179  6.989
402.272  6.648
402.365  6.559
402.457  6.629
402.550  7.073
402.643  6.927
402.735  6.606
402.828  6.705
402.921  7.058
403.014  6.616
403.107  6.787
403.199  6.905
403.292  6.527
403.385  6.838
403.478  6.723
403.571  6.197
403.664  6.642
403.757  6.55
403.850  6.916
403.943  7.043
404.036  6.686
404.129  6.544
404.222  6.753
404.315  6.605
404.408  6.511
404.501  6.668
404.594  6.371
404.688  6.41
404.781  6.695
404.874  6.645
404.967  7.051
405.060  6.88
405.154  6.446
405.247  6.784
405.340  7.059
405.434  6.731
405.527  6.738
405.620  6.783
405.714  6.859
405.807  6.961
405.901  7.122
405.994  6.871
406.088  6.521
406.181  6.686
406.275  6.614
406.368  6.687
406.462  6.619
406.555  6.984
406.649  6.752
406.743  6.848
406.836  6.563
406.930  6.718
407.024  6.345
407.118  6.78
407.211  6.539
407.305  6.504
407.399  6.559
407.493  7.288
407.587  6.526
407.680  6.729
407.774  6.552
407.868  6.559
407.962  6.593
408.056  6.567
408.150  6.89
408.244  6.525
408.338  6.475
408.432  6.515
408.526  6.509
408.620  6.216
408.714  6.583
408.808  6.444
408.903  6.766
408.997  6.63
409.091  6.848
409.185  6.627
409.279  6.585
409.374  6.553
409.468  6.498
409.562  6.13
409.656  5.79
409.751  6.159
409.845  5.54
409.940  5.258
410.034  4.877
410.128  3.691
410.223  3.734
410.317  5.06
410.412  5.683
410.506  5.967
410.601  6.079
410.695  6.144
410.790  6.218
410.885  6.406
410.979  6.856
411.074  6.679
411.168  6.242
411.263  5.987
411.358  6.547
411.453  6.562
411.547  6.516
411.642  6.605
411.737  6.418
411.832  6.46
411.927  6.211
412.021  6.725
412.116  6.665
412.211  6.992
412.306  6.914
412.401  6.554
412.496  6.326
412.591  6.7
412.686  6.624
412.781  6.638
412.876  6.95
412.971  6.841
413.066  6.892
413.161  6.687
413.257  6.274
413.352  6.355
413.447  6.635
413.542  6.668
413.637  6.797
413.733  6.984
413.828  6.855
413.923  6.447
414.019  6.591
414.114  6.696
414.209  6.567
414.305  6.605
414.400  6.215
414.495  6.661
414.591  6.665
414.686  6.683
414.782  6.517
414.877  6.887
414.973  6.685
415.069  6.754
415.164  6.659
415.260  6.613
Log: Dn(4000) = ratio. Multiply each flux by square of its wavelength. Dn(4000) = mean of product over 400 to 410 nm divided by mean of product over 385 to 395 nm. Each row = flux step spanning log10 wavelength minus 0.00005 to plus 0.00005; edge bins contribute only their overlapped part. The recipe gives 1.1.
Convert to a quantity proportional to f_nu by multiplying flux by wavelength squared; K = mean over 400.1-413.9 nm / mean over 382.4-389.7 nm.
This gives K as 1.17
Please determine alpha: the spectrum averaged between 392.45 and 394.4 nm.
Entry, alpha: 5.99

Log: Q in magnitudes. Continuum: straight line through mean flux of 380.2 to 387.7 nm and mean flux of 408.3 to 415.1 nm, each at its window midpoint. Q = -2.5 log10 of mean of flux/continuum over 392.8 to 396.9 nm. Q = 0.053 mag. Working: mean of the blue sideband 6.45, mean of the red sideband 6.38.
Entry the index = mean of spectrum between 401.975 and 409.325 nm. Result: 6.69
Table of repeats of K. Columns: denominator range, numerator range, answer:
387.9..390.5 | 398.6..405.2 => 1.18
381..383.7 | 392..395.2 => 1.08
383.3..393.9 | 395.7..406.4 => 1.10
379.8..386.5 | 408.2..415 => 1.17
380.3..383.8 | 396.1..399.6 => 1.08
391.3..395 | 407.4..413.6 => 1.10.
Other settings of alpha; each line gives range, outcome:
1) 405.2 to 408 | 6.73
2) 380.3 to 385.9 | 6.34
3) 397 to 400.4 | 6.51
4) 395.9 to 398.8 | 6.04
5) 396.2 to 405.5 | 6.51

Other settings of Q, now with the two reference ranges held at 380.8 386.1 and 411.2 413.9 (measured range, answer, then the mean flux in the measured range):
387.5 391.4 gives 0.02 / 6.28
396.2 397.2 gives 0.28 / 4.97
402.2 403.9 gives -0.03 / 6.72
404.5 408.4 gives -0.02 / 6.7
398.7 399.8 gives -0.04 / 6.7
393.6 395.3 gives -0.03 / 6.63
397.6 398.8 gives -0.03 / 6.65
